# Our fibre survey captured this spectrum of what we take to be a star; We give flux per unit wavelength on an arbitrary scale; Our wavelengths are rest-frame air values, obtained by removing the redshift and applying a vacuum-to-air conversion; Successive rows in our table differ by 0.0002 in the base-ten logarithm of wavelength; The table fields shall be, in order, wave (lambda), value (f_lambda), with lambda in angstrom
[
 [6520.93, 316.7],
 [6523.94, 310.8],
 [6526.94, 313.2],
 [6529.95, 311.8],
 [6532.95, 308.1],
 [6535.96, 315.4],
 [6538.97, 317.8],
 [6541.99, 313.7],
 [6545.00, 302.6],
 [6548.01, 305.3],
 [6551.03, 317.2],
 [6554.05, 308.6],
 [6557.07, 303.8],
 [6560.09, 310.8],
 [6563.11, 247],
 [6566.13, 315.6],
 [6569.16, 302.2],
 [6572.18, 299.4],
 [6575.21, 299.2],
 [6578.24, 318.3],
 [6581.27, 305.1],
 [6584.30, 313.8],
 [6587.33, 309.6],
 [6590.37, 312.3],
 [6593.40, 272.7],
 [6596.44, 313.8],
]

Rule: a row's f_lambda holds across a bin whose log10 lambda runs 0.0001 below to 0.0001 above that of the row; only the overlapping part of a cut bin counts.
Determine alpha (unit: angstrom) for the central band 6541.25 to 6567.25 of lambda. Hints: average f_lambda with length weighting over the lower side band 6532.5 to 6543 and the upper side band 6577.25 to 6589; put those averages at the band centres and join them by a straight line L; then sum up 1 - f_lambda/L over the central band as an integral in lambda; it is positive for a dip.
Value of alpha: 0.9 angstrom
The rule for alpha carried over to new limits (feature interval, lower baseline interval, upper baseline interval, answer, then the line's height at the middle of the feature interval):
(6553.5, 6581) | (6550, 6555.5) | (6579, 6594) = 0.8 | 309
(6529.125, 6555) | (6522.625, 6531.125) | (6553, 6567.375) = -0.5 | 305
